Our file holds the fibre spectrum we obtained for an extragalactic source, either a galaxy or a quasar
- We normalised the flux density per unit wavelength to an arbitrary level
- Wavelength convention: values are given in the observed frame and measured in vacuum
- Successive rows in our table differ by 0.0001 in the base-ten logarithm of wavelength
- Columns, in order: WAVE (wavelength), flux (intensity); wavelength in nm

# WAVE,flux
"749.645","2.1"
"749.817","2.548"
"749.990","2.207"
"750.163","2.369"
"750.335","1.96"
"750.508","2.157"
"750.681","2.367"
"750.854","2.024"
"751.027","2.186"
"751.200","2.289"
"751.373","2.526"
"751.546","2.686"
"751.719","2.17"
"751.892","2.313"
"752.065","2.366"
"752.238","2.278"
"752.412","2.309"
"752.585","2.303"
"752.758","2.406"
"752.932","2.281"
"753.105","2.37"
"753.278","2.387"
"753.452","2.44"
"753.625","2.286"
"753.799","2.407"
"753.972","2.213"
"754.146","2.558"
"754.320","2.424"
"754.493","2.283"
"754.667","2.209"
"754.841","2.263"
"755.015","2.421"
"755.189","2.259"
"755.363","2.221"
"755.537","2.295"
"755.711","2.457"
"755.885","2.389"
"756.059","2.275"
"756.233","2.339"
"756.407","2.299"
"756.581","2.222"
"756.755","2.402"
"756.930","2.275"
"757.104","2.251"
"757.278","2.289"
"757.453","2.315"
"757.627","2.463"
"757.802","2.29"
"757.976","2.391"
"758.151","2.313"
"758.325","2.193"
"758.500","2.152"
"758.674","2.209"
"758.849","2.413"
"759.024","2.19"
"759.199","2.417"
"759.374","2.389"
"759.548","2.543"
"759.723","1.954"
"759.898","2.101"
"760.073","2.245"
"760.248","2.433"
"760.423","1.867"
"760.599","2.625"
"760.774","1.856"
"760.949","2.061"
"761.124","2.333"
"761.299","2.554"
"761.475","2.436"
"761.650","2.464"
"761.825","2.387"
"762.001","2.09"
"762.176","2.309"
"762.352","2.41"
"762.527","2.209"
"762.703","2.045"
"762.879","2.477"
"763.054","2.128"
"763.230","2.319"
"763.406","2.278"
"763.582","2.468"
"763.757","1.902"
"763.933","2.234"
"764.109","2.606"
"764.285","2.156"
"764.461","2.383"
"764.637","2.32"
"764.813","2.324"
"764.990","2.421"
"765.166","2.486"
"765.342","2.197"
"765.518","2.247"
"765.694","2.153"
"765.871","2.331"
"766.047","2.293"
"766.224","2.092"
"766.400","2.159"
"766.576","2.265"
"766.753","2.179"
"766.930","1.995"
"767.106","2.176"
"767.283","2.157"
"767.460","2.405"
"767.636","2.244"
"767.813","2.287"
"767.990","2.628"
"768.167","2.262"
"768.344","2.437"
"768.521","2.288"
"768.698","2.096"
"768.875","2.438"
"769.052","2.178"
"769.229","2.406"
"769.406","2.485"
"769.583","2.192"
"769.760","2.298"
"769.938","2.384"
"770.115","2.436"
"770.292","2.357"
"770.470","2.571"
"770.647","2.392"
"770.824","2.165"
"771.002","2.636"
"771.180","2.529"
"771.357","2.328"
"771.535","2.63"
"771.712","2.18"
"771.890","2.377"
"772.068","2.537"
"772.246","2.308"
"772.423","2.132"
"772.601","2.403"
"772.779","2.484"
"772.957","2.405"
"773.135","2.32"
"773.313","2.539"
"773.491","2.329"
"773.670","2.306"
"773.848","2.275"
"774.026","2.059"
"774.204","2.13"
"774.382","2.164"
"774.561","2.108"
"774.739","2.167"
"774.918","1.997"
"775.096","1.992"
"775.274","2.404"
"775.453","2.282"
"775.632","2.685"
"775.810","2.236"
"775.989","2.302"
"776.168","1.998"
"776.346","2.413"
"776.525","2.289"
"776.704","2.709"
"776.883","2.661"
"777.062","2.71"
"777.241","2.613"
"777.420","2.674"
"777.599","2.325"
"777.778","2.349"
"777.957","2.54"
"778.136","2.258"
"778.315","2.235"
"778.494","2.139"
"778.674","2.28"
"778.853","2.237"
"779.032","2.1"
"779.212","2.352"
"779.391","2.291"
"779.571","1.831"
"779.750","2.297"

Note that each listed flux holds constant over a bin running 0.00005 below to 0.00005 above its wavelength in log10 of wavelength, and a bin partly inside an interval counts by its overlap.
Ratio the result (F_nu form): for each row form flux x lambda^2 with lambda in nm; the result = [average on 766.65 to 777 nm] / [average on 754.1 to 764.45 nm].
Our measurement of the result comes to 1.0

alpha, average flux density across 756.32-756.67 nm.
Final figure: 2.26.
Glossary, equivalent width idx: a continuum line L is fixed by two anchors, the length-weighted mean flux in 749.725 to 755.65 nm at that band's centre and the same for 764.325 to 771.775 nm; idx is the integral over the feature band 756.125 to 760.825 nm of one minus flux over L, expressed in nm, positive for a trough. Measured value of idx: 0.08 nm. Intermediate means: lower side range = 2.32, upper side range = 2.32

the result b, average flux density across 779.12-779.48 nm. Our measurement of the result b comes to 2.32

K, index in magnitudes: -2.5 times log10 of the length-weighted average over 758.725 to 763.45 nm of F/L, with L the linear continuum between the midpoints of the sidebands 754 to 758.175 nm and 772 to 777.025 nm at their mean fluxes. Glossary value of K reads 0.021 mag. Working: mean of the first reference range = 2.33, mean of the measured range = 2.28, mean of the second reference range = 2.31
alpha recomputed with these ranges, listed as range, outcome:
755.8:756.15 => 2.33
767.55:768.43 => 2.37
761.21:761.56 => 2.49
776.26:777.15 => 2.55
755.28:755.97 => 2.34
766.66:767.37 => 2.13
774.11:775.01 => 2.11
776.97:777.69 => 2.58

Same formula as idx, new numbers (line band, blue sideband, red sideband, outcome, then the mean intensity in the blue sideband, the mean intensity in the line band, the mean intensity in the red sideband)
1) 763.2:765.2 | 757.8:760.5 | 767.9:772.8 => -0.008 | 2.26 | 2.32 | 2.38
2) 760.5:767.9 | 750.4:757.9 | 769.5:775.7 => 0.170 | 2.32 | 2.27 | 2.33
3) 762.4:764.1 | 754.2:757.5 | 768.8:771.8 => 0.073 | 2.31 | 2.25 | 2.39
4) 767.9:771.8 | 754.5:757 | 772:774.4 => -0.106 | 2.31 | 2.38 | 2.32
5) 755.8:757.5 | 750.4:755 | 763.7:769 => 0.004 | 2.33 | 2.31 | 2.27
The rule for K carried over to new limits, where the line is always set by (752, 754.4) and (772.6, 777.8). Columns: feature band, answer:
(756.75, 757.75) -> 0.01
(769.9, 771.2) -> -0.04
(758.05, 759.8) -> 0.03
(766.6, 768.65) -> 0.04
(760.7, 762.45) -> 0.03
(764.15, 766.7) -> 0.03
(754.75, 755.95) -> 0.01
